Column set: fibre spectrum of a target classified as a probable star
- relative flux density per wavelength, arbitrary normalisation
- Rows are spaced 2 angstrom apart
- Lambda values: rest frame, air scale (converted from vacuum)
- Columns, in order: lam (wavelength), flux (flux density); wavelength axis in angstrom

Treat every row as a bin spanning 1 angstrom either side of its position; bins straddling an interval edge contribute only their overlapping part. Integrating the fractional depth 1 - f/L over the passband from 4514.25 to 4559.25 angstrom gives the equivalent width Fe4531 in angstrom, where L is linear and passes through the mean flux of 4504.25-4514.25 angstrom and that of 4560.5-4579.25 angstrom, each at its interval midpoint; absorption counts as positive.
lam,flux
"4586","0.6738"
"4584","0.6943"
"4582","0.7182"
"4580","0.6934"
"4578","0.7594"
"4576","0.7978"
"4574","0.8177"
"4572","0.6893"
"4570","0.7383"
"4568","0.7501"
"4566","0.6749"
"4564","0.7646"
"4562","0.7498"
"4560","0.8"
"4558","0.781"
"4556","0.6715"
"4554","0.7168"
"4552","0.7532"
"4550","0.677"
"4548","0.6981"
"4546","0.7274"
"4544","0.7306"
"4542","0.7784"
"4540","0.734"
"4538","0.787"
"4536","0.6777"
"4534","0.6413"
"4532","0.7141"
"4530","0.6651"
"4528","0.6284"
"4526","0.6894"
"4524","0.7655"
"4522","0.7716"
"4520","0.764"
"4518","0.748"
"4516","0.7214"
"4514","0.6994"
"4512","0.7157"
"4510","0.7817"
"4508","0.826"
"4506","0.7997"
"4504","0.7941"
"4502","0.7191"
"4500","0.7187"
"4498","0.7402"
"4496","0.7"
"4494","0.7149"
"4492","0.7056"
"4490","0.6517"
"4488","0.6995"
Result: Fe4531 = 2.5 angstrom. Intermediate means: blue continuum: 0.772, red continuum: 0.75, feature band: 0.72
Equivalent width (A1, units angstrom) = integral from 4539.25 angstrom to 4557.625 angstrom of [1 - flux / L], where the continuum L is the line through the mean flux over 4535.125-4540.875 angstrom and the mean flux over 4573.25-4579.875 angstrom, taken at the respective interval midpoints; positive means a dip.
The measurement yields 0.57 angstrom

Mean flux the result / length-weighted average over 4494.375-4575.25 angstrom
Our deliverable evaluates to 0.733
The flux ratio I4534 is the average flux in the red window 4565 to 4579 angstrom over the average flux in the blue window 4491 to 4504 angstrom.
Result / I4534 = 1.0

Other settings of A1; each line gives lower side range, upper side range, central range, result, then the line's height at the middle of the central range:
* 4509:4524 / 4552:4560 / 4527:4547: 0.9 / 0.74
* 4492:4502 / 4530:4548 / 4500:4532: -0.9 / 0.718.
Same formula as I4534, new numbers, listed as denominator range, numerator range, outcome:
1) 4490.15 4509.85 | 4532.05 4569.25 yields 0.98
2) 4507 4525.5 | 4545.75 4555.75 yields 0.94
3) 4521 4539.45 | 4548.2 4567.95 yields 1.04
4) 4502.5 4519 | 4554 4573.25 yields 0.97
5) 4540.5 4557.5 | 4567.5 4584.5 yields 1.03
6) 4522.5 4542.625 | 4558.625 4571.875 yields 1.05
